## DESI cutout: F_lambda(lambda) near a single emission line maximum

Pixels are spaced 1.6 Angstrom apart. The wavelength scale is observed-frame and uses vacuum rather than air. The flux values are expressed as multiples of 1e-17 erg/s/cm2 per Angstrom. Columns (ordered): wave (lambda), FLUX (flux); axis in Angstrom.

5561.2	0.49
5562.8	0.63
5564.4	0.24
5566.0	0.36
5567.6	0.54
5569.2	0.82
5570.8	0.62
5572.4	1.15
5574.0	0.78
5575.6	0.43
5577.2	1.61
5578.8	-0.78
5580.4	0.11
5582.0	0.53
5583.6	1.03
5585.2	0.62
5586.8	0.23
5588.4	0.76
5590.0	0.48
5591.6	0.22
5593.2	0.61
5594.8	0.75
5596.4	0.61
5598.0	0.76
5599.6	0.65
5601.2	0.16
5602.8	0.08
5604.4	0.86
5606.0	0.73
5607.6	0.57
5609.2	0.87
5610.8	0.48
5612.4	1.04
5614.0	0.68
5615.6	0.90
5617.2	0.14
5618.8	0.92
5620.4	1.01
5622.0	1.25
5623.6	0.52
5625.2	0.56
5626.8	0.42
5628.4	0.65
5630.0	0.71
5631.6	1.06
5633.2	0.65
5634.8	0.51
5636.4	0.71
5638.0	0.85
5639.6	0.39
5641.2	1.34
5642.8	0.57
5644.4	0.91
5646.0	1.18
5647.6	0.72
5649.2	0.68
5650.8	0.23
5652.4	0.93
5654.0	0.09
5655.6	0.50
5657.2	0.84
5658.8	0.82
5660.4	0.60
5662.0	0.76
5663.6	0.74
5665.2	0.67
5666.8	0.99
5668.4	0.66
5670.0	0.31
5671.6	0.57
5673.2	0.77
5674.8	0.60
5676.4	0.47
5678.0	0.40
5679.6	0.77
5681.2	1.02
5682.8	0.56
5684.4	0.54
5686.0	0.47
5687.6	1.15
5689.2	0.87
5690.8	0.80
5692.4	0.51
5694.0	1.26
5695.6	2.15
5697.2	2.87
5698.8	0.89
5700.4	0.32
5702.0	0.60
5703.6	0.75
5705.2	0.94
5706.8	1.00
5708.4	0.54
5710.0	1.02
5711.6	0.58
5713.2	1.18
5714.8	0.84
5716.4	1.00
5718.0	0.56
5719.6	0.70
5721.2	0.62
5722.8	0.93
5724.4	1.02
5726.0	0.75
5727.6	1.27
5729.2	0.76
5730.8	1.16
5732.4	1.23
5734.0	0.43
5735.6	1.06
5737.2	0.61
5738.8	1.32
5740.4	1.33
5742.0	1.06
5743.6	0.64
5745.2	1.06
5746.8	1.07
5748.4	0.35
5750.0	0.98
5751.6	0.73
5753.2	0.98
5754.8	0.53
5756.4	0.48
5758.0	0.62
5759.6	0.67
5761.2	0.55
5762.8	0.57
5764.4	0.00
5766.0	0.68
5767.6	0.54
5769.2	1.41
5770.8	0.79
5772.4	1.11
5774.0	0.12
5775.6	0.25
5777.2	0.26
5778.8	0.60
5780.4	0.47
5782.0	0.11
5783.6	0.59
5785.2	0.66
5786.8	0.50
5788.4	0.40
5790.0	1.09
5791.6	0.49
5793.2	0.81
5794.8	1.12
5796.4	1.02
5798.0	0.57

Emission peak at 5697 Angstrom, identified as [O III]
